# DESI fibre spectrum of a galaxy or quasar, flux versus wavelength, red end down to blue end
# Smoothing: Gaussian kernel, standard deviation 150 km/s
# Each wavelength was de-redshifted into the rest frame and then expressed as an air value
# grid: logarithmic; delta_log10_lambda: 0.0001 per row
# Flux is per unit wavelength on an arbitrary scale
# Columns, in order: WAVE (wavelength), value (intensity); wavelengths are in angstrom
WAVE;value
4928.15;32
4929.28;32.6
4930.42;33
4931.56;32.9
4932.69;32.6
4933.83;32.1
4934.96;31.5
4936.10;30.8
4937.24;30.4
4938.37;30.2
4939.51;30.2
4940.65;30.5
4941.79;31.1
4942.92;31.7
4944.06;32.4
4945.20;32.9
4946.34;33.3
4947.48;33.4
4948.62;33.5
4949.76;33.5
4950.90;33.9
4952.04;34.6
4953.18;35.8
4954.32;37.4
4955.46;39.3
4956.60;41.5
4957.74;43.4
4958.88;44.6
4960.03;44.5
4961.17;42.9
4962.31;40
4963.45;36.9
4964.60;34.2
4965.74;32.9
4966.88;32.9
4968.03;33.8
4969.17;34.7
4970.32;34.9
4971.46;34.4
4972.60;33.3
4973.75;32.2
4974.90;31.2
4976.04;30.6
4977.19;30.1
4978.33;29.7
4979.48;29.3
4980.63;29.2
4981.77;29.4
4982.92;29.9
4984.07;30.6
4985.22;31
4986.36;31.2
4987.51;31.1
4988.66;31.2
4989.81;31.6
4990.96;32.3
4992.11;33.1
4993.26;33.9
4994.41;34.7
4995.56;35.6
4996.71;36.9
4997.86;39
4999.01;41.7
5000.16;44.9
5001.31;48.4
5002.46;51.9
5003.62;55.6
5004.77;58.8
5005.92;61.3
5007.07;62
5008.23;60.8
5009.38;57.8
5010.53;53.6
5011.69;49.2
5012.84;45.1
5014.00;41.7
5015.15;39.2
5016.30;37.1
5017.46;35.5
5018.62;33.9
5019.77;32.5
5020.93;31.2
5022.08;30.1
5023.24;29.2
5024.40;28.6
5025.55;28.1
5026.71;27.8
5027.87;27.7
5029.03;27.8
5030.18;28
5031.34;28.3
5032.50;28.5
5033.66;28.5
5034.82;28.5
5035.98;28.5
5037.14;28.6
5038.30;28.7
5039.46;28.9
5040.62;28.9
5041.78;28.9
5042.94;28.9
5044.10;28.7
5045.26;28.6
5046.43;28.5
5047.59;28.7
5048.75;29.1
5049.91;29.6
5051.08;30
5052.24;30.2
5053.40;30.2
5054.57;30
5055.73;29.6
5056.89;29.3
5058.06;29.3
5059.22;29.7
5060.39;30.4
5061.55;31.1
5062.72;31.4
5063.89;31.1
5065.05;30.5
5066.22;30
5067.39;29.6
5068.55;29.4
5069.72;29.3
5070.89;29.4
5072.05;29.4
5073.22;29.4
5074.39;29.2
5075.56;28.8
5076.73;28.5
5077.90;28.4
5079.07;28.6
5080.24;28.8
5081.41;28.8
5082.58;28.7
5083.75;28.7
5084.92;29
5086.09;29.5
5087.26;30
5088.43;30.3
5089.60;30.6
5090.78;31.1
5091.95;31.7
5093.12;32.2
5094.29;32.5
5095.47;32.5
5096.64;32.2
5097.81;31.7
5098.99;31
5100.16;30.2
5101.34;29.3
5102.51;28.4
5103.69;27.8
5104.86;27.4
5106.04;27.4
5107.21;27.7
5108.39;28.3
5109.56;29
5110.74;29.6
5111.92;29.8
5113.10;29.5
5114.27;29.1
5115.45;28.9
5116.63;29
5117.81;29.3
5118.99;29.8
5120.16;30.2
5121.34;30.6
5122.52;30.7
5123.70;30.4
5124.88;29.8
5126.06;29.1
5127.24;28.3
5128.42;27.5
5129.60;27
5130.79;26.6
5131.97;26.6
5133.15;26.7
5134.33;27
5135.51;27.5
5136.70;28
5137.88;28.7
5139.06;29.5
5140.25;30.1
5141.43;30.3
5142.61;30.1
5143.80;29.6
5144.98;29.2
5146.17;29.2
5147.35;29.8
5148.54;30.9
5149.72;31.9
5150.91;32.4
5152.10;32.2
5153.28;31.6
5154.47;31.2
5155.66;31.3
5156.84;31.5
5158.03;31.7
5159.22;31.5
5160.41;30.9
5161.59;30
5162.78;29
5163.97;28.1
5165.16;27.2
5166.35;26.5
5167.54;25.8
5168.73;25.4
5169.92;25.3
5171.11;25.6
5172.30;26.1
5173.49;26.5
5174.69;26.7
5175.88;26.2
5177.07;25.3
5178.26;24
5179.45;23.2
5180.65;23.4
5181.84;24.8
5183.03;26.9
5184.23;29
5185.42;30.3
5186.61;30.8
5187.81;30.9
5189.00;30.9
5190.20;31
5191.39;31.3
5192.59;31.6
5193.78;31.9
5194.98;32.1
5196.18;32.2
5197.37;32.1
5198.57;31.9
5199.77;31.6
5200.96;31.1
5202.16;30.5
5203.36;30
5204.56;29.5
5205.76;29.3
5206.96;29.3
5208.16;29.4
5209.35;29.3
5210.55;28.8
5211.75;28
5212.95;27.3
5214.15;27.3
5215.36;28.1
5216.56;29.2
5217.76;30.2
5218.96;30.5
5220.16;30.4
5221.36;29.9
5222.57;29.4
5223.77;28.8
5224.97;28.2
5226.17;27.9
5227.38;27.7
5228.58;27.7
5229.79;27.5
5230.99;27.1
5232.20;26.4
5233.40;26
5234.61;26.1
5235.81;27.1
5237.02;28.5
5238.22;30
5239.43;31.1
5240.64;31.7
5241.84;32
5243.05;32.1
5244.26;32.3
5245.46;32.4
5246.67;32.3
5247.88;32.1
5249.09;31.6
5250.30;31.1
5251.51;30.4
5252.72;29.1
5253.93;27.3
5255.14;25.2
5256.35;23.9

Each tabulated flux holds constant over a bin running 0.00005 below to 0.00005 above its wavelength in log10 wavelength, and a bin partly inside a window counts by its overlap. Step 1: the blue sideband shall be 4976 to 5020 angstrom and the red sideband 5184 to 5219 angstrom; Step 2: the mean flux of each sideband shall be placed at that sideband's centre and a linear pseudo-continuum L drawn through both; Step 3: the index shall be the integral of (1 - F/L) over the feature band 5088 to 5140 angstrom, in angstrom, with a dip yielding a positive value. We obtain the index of 7.7 angstrom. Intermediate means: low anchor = 40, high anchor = 30.2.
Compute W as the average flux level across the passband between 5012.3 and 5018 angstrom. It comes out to 39.7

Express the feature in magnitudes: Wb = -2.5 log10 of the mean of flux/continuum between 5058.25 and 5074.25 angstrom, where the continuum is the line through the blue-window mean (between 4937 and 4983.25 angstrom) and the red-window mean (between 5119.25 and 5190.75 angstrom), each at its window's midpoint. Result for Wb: 0.04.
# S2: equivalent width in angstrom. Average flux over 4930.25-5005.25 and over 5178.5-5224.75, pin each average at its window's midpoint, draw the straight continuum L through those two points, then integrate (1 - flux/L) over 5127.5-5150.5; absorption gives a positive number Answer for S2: 1.66 angstrom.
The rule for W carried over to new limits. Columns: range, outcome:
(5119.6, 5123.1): 30.5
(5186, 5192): 31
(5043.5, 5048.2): 28.6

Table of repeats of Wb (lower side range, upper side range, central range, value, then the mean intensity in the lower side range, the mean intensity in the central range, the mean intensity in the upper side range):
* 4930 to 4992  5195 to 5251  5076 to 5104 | 0.06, 33.6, 30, 29.7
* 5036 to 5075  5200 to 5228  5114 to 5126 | -0.01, 29.5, 29.8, 29.2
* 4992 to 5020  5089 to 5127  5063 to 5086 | 0.19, 45.3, 29.3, 29.9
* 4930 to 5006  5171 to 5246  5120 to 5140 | 0.10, 35.5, 28.5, 29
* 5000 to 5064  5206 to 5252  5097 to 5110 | 0.14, 35.3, 29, 29.3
